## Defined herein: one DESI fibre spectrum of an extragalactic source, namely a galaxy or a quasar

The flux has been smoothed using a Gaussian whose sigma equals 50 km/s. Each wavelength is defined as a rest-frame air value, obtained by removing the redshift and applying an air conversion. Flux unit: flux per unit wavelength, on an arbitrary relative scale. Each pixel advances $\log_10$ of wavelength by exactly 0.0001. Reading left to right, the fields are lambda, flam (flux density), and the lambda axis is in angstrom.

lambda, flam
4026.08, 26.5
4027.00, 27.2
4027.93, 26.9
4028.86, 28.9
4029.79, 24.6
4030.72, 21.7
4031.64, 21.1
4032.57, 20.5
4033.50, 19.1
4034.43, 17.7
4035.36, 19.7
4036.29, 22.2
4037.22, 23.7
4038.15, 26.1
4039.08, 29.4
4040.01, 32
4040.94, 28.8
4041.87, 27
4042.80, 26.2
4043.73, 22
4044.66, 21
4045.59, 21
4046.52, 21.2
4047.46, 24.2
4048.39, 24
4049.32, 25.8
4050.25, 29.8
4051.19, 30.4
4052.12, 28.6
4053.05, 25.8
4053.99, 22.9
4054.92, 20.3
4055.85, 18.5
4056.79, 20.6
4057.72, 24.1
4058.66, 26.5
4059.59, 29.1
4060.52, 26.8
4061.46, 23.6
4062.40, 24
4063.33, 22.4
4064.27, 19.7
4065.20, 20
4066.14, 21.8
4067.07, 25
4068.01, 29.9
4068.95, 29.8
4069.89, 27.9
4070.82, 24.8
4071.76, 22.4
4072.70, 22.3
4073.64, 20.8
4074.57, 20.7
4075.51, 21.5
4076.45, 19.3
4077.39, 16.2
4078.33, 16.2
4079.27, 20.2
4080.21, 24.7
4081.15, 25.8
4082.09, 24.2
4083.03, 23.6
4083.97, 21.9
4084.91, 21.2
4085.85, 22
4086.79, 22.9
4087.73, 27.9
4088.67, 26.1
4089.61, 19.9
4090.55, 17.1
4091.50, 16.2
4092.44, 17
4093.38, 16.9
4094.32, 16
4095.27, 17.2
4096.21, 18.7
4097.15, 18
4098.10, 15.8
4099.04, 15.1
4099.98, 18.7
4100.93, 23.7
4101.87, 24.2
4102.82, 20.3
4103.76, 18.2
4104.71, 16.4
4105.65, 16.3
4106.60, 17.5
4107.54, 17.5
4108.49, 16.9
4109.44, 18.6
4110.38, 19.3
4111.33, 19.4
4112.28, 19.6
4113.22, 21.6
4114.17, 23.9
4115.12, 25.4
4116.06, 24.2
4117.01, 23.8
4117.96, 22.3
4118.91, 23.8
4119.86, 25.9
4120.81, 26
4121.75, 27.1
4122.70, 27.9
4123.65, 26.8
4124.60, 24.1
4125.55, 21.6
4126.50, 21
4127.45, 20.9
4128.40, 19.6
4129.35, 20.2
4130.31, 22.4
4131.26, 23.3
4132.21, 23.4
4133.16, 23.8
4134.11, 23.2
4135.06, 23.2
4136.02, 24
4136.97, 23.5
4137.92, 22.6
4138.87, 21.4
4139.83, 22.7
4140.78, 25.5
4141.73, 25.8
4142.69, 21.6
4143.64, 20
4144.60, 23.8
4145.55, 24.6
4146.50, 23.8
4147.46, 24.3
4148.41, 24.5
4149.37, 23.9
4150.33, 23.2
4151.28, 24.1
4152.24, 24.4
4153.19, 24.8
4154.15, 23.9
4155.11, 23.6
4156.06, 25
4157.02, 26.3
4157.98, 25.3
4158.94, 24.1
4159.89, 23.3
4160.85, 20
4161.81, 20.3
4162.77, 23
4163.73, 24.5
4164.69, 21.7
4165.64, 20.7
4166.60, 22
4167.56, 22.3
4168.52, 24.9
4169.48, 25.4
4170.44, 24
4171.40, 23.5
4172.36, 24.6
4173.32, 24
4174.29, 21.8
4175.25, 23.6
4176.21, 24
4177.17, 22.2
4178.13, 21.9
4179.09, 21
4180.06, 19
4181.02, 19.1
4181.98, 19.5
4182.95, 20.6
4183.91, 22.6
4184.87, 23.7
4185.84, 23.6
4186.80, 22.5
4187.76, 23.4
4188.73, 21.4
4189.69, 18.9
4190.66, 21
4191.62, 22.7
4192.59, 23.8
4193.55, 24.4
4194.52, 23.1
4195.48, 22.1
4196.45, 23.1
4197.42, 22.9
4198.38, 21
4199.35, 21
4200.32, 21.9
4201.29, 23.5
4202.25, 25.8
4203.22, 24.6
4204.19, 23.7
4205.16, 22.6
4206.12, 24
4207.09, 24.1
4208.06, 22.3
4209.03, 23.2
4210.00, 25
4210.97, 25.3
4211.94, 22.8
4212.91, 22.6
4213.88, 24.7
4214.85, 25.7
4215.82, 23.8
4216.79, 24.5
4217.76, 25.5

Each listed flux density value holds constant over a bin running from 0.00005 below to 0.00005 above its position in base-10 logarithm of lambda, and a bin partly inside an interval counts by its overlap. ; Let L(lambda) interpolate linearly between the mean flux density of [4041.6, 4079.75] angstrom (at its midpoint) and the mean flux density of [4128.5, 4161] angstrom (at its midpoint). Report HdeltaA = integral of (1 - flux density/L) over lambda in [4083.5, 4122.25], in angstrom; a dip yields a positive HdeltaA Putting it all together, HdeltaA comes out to 4.9 angstrom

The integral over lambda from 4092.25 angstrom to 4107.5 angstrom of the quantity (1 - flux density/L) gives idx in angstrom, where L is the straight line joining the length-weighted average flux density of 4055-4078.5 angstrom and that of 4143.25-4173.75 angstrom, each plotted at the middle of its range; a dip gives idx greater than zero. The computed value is 3.3 angstrom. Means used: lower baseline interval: 23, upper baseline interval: 23.6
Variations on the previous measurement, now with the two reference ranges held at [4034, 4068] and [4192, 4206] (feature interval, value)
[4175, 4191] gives 1.1 angstrom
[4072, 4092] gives 2.2 angstrom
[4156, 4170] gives 0.1 angstrom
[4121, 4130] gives 0.2 angstrom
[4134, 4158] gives -0.2 angstrom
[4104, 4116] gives 2.2 angstrom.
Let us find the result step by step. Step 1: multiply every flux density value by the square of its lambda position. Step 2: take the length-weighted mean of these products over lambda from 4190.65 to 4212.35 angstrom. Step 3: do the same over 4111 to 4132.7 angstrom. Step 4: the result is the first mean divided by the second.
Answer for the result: 1.04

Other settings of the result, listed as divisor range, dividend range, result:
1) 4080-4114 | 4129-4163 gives 1.21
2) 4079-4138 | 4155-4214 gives 1.11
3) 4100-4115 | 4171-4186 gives 1.16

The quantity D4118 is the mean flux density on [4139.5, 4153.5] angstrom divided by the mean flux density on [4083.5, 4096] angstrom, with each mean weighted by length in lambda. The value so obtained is 1.18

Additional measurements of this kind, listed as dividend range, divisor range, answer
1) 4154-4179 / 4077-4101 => 1.16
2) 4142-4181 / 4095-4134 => 1.09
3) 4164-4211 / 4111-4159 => 0.96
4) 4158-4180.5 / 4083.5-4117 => 1.15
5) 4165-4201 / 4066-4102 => 1.05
